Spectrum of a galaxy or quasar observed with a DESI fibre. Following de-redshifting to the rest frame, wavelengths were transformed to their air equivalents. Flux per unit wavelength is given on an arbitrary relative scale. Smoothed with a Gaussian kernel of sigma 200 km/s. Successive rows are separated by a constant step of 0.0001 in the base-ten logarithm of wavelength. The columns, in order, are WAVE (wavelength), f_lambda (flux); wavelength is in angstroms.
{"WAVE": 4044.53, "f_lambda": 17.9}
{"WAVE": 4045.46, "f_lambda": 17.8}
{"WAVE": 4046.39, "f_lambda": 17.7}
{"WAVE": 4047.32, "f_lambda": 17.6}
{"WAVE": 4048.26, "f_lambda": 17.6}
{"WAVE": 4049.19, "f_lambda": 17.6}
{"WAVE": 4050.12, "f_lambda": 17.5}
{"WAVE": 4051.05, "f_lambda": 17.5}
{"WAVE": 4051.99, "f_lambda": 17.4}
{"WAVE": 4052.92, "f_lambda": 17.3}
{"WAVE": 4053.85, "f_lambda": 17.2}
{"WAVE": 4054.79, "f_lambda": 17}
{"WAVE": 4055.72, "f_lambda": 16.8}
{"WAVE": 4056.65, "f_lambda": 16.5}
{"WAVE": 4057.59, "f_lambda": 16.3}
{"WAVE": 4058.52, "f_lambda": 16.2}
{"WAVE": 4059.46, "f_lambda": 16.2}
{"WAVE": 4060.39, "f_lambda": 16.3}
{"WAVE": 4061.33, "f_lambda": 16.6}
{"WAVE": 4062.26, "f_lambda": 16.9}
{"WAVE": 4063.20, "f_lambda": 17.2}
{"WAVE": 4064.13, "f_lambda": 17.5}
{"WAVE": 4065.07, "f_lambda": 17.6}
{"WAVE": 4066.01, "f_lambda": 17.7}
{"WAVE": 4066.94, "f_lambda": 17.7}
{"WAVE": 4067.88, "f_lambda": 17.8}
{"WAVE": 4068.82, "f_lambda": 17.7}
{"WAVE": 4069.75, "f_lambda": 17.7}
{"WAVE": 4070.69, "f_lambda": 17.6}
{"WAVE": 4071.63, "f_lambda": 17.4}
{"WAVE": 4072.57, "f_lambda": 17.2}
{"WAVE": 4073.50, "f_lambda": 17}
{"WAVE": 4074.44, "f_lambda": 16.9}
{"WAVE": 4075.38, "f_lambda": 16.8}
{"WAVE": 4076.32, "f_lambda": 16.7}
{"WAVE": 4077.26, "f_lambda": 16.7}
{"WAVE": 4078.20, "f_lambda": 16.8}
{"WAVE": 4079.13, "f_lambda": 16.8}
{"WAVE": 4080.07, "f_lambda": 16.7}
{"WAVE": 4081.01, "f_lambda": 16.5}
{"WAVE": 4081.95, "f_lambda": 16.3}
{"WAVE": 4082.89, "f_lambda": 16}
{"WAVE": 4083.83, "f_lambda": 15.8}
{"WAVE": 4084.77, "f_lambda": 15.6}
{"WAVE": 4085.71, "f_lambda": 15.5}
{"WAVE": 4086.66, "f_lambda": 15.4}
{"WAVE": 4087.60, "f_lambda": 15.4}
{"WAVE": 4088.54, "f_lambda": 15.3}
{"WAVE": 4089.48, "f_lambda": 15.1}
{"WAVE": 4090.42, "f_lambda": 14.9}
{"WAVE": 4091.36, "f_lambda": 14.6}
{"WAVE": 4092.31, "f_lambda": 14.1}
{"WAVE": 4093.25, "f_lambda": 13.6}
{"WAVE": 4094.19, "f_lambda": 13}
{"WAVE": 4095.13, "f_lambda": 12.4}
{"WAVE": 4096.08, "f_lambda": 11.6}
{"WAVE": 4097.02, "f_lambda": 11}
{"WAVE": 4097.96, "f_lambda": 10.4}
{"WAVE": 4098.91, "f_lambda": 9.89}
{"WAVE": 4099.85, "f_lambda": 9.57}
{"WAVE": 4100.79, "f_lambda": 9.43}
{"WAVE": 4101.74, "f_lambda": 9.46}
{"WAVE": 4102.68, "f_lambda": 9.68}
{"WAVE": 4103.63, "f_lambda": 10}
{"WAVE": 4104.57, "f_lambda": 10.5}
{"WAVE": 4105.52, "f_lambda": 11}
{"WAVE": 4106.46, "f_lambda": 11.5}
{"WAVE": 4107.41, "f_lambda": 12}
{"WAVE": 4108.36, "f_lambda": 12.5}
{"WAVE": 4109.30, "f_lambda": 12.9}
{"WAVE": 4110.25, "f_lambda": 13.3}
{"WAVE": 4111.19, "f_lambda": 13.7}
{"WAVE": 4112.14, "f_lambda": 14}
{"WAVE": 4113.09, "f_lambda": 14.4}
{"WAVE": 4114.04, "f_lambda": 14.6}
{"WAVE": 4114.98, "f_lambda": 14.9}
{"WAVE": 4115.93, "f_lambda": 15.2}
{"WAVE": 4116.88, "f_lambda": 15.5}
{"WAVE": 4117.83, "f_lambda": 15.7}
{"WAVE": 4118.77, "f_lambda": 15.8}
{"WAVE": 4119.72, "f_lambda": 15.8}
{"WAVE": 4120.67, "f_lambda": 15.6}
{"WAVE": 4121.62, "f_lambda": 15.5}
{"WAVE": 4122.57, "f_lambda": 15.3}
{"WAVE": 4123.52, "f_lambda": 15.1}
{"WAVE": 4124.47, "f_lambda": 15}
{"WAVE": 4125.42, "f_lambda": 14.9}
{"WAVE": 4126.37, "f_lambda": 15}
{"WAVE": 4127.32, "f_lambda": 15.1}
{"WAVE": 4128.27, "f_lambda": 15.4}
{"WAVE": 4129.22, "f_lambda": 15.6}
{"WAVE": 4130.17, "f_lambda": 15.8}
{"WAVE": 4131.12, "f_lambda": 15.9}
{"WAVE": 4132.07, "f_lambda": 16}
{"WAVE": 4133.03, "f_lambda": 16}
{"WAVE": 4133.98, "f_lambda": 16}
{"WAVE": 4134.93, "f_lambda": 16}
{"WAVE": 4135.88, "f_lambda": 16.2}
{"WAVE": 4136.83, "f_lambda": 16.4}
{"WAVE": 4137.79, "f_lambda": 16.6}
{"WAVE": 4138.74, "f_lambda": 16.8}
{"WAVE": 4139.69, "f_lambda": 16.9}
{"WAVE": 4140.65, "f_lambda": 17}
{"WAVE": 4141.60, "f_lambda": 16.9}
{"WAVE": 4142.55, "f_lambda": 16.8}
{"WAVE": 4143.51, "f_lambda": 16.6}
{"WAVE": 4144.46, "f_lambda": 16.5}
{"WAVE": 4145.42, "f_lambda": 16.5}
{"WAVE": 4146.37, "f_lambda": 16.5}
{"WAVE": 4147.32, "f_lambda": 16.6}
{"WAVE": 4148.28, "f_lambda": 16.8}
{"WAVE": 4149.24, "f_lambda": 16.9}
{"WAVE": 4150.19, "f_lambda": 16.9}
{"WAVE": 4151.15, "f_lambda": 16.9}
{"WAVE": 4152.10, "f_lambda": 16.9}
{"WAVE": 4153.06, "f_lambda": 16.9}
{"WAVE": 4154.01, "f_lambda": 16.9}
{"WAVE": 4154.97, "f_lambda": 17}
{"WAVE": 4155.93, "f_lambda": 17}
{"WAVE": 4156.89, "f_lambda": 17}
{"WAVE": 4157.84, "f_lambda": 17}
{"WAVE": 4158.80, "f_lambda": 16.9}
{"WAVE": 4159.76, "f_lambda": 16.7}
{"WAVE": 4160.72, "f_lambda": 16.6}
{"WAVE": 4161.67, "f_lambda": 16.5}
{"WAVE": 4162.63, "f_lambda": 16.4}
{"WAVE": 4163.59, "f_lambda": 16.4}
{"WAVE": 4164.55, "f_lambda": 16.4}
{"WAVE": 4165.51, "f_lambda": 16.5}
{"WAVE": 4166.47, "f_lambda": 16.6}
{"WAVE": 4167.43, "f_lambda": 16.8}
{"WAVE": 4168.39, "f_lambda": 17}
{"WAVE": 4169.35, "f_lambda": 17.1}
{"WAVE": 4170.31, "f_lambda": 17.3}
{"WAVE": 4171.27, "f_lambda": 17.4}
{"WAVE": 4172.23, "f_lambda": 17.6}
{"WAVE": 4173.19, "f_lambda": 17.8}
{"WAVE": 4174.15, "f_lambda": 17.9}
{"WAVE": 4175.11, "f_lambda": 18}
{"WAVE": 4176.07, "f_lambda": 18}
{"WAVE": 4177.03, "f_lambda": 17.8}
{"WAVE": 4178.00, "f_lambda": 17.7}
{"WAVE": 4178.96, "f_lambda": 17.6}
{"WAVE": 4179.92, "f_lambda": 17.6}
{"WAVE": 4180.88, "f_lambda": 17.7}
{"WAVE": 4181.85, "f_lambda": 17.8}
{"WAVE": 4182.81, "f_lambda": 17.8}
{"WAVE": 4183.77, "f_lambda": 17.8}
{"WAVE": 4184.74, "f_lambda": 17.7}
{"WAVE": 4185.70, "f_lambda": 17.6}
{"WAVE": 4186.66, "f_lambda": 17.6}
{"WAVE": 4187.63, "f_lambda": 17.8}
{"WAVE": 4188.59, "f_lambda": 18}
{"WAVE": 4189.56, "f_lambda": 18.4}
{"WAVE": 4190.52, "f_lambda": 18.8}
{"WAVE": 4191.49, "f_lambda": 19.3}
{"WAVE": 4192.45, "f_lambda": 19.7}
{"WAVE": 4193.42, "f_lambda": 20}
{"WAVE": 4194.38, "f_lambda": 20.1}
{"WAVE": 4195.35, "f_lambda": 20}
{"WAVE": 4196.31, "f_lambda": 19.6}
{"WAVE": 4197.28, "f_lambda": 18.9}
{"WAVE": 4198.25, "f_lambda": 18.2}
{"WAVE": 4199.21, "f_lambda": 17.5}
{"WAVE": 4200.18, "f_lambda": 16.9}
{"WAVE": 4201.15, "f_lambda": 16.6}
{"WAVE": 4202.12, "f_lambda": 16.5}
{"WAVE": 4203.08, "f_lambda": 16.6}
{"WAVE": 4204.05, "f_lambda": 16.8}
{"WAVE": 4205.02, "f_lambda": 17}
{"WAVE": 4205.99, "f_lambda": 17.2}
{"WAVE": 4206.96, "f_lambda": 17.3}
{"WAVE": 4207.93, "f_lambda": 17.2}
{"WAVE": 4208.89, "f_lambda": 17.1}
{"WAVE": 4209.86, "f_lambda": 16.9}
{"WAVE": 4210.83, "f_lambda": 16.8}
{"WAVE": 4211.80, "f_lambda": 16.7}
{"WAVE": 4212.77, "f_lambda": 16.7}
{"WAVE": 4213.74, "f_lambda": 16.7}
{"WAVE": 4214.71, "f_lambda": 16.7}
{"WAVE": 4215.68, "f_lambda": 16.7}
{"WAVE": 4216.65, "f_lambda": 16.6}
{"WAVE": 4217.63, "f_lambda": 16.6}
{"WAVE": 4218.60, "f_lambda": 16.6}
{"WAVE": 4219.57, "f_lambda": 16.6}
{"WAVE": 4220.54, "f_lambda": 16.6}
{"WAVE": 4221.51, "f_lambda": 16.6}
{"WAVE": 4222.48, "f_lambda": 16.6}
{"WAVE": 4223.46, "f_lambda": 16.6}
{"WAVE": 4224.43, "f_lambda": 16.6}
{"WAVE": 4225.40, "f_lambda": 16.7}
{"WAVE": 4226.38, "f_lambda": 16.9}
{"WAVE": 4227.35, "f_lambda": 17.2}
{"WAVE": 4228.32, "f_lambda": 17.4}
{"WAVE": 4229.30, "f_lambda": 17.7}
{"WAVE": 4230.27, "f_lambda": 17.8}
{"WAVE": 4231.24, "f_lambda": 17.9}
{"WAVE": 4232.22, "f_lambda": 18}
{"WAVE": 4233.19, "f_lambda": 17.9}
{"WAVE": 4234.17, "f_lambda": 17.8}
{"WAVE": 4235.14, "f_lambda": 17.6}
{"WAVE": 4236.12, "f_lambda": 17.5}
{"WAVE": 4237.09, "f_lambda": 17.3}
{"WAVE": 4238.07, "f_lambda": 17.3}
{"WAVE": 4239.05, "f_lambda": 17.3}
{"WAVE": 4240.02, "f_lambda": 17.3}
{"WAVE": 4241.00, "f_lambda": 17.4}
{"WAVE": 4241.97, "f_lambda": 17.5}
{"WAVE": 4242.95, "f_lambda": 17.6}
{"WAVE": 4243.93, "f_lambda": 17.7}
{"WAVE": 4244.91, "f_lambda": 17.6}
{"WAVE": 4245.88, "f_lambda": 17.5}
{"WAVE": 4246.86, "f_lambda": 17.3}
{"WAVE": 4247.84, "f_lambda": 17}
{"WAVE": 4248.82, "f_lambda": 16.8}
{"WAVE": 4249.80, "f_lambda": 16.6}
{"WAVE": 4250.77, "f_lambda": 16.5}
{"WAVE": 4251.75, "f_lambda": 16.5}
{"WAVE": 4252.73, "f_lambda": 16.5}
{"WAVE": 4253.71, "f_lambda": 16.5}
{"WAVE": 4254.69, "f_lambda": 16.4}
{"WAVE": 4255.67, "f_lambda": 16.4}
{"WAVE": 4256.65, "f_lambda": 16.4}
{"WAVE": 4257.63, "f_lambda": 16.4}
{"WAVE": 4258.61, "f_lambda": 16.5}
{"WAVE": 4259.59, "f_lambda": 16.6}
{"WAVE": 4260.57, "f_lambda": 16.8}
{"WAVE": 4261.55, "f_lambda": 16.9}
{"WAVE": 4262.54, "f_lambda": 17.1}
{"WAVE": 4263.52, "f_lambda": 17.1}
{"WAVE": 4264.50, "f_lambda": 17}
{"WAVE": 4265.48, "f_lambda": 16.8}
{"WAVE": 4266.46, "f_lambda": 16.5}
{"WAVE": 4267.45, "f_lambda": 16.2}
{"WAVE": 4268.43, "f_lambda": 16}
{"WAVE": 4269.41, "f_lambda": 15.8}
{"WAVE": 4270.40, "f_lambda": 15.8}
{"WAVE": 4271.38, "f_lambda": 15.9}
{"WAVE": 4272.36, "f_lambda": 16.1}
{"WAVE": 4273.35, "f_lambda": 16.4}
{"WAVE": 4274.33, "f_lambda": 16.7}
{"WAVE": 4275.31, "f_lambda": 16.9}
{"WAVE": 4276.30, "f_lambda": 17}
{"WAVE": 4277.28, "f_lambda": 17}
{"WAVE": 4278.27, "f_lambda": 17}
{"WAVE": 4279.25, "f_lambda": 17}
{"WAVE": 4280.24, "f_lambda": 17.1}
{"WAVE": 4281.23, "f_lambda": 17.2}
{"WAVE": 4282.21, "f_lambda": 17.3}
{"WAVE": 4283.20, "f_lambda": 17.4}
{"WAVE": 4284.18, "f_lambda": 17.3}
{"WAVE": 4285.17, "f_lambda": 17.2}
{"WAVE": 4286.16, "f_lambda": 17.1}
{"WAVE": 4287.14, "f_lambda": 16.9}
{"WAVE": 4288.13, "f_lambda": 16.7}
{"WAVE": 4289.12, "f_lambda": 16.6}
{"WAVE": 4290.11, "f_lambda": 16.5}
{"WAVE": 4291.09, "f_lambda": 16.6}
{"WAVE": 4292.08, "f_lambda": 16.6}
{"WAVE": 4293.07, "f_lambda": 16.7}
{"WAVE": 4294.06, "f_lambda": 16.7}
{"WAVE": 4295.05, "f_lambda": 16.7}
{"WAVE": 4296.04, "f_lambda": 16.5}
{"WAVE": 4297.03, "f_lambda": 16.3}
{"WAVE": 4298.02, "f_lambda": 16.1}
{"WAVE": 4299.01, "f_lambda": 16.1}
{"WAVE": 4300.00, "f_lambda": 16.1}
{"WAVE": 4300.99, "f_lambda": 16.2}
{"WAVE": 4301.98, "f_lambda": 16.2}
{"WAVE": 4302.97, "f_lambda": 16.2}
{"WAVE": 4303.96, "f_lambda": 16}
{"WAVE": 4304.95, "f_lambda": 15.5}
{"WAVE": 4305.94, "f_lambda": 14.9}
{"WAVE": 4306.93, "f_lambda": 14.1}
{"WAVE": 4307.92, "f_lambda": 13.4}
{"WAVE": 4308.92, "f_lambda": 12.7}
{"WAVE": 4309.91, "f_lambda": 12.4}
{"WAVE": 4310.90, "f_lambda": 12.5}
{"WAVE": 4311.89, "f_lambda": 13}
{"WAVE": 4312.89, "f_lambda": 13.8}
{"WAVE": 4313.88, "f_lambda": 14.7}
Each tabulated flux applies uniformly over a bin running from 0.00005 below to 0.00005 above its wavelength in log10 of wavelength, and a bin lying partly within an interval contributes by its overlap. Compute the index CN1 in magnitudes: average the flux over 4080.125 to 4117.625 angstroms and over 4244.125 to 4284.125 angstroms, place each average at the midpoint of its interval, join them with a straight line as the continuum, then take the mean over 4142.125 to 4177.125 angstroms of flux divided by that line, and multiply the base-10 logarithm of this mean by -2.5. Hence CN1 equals -0.17 mag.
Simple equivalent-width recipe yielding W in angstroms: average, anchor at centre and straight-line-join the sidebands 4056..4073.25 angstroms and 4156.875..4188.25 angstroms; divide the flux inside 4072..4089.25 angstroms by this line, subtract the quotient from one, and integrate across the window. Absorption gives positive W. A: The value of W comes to 0.9 angstroms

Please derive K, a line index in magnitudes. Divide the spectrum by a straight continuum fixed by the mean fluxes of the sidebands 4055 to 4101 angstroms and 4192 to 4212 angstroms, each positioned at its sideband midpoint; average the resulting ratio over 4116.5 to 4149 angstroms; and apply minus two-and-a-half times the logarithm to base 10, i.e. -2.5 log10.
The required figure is 0.04 mag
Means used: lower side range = 15.6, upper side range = 17.8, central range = 16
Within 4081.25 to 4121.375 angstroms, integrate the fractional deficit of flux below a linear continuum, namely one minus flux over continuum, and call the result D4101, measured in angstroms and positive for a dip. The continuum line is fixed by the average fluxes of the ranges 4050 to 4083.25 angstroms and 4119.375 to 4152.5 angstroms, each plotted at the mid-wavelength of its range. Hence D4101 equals 7.6 angstroms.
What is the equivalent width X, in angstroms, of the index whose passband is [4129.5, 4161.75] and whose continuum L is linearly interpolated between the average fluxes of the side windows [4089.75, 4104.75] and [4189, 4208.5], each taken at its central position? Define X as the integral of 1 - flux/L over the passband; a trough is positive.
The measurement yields -4.23 angstroms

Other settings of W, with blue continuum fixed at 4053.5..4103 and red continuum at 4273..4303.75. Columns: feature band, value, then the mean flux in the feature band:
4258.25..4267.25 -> -0.1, 16.8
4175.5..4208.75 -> -3.9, 18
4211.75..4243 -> -1.5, 17.1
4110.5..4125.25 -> 0.5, 15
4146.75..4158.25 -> -0.8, 16.9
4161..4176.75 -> -1.1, 17.1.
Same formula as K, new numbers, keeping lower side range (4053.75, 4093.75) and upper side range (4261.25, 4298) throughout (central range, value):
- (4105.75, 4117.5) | 0.20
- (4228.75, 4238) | -0.07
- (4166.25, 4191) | -0.07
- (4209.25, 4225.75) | 0.00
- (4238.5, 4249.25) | -0.04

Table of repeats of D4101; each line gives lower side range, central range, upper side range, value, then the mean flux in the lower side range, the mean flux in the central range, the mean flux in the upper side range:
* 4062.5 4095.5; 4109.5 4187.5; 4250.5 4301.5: -0.4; 16.2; 16.4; 16.6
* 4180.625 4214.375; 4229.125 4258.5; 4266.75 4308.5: -0.2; 17.8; 17.2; 16.4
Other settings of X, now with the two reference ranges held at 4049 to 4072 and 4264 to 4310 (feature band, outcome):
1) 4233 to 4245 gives -0.76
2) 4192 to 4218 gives -1.48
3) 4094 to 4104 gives 3.81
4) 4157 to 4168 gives 0.08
